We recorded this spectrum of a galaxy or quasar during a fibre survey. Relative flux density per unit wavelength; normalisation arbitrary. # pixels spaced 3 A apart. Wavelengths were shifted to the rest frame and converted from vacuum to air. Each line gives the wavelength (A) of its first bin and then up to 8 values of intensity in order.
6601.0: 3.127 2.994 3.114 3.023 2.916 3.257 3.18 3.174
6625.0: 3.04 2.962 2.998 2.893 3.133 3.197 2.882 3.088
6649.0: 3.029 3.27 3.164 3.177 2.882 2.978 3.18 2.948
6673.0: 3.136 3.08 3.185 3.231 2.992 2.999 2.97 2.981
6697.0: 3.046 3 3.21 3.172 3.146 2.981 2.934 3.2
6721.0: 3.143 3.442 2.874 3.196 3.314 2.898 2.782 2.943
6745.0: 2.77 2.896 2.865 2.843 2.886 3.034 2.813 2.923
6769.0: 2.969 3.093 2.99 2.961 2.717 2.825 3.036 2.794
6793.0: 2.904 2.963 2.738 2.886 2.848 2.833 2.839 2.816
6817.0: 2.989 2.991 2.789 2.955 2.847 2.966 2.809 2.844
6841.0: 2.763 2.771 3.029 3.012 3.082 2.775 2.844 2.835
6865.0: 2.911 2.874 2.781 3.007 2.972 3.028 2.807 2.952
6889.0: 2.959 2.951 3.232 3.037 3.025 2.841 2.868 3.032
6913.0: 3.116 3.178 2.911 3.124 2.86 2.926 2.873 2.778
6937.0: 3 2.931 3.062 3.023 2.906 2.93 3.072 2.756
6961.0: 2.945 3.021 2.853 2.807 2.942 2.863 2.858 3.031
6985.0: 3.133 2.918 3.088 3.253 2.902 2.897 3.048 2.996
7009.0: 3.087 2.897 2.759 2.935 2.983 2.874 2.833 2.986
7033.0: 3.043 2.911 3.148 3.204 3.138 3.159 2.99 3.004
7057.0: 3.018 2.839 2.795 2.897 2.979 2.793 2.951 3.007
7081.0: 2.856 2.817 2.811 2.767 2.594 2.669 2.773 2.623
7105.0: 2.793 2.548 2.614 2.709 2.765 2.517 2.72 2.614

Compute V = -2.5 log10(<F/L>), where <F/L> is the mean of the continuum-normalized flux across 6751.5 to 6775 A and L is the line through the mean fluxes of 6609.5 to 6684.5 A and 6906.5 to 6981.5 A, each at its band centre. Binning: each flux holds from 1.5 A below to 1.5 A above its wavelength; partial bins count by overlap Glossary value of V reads 0.03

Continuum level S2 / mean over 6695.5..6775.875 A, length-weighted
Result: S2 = 3.01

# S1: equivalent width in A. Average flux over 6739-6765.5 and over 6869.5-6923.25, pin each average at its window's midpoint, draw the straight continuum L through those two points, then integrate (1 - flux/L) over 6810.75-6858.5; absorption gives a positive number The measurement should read 0.8 A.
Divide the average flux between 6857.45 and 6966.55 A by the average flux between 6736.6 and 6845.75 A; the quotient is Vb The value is 1.0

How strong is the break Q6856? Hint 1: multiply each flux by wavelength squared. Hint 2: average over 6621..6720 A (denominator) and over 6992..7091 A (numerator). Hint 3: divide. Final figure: 1.1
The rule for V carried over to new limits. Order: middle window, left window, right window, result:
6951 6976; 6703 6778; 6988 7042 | 0.03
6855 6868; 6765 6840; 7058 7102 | 0.01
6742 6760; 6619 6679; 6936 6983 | 0.06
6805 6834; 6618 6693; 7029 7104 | 0.04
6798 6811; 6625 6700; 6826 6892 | 0.04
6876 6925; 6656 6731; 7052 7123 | -0.03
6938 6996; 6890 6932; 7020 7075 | 0.01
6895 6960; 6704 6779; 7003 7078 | 0.00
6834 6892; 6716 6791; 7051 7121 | 0.00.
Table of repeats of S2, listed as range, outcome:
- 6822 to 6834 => 2.89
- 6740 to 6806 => 2.89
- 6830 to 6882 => 2.9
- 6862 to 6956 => 2.96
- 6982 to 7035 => 2.98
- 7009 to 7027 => 2.9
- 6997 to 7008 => 2.97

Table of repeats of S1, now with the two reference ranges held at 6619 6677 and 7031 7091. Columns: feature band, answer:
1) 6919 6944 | 0.4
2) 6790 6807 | 0.9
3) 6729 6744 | 0.2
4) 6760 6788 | 1.0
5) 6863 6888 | 0.8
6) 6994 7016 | 0.0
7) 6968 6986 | 0.3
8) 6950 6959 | 0.2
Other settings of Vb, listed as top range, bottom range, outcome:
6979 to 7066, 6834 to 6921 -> 1.02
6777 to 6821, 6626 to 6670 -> 0.94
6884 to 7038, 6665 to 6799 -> 0.99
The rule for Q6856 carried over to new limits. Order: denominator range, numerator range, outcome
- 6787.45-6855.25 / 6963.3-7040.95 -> 1.08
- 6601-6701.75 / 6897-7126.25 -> 1.06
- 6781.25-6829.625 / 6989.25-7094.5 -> 1.10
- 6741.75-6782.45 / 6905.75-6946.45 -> 1.07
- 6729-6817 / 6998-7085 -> 1.10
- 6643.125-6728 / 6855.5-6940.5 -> 1.02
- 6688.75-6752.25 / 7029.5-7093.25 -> 1.07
